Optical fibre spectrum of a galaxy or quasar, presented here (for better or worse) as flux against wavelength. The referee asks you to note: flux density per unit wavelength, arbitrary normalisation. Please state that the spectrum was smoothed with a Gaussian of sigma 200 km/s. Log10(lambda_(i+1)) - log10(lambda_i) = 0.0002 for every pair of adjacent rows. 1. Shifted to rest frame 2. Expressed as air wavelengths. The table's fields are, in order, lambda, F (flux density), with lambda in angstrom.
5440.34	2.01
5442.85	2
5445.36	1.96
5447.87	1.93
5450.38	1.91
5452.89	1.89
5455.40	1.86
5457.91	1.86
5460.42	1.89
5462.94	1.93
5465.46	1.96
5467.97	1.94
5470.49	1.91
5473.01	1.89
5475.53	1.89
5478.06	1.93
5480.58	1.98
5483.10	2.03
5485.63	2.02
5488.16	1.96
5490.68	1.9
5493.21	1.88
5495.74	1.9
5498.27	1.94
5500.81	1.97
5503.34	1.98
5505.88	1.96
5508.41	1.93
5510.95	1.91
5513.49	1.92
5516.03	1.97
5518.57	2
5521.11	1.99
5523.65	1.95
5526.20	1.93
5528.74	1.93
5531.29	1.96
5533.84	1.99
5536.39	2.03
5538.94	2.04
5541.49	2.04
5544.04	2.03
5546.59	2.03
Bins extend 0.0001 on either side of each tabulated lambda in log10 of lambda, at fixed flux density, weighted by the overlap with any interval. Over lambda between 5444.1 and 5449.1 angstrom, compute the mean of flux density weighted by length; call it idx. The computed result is 1.94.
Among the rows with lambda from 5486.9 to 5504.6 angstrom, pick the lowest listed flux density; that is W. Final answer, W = 1.88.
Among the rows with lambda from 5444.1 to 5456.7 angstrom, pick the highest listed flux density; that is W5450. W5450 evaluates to 1.96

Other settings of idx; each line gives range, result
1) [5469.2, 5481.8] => 1.92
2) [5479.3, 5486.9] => 2.01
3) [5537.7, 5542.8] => 2.04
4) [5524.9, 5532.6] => 1.94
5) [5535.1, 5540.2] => 2.03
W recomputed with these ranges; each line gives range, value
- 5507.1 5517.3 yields 1.91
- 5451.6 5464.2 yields 1.86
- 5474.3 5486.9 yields 1.89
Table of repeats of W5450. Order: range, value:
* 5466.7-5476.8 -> 1.94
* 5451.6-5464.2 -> 1.93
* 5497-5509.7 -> 1.98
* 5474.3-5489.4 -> 2.03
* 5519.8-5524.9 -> 1.99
